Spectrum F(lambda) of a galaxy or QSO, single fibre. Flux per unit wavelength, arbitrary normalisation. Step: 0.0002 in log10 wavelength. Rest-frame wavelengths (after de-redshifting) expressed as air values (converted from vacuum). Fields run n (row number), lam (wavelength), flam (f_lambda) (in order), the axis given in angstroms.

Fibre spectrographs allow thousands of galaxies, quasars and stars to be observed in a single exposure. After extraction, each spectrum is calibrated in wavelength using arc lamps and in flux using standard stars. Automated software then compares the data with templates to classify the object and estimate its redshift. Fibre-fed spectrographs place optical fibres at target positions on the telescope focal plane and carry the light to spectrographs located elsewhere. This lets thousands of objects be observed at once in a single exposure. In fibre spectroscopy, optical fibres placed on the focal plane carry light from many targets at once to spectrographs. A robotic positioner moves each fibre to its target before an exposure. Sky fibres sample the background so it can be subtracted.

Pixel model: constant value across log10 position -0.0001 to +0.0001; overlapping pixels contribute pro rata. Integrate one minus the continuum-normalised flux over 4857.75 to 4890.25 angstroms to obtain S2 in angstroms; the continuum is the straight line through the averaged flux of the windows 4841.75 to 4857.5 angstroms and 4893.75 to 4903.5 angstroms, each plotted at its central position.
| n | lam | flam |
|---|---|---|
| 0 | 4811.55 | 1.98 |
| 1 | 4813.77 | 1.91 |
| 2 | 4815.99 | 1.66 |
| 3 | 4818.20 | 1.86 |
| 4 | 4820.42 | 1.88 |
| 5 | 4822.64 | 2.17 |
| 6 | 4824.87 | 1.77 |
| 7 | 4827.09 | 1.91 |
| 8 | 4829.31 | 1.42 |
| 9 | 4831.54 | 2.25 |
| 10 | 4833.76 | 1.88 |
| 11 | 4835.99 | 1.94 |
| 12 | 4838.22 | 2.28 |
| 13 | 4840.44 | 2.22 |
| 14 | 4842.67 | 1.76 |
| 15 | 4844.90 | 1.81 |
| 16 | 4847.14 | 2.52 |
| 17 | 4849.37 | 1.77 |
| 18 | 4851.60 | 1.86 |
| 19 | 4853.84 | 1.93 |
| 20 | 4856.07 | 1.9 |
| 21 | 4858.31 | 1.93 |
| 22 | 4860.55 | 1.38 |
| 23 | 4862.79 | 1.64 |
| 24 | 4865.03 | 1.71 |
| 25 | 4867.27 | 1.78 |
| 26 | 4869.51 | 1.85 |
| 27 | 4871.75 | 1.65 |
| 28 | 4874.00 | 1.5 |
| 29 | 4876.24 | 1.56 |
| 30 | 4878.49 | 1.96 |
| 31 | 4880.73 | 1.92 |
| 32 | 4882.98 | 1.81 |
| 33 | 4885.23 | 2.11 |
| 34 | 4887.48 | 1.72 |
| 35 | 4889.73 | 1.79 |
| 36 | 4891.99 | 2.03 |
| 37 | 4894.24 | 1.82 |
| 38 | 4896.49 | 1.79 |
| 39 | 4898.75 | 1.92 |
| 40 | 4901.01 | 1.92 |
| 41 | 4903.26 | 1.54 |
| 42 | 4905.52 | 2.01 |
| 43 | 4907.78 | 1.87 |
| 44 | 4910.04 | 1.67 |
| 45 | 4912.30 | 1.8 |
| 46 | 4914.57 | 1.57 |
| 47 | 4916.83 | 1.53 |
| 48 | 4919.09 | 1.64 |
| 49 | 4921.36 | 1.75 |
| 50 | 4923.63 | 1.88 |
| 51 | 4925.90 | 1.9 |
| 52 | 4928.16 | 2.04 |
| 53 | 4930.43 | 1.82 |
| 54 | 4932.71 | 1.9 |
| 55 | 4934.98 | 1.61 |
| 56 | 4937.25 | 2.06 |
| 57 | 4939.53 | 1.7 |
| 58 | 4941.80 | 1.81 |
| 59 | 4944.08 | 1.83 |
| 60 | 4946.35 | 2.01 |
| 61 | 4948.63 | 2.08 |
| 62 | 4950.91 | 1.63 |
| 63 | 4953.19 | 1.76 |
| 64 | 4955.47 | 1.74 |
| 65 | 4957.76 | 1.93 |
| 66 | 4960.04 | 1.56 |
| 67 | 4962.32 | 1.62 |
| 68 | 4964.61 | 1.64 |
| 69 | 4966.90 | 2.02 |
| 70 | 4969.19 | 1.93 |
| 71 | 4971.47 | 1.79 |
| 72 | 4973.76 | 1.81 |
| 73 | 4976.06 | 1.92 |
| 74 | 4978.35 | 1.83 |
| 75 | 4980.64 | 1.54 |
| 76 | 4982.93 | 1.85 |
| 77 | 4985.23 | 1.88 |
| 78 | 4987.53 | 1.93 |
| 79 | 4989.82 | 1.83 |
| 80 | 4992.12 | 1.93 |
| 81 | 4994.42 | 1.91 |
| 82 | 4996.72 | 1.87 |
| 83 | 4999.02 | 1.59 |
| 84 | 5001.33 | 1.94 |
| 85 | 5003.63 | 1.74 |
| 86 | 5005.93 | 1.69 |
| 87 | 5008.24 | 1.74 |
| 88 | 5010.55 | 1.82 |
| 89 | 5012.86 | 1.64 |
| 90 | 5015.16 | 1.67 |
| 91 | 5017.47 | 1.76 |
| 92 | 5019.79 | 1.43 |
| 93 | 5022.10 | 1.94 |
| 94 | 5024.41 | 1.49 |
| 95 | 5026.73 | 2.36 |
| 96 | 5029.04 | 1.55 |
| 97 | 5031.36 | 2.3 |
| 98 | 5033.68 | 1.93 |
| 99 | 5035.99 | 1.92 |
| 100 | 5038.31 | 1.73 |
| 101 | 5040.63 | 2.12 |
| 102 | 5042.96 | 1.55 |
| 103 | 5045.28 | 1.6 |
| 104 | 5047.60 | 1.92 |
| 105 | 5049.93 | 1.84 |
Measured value 2.2 angstroms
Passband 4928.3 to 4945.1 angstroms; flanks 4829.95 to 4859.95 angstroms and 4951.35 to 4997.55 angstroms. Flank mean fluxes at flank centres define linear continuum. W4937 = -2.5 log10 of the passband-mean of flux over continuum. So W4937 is 0.02 mag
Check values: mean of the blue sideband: 1.98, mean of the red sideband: 1.81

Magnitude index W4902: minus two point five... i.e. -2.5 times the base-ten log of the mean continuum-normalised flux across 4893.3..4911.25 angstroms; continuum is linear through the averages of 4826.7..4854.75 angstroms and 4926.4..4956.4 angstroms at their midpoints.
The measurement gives 0.04 mag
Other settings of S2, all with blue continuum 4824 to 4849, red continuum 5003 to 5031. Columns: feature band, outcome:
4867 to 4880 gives 1.42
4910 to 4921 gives 1.35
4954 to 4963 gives 0.52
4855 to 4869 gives 1.55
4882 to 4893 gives 0.11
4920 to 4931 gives -0.07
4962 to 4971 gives -0.02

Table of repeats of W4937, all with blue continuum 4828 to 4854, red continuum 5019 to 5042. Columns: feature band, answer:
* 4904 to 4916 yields 0.10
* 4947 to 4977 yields 0.06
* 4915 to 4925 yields 0.14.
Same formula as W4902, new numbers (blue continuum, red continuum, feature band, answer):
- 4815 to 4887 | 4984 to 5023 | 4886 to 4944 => 0.01 mag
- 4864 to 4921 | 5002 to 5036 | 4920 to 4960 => -0.03 mag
